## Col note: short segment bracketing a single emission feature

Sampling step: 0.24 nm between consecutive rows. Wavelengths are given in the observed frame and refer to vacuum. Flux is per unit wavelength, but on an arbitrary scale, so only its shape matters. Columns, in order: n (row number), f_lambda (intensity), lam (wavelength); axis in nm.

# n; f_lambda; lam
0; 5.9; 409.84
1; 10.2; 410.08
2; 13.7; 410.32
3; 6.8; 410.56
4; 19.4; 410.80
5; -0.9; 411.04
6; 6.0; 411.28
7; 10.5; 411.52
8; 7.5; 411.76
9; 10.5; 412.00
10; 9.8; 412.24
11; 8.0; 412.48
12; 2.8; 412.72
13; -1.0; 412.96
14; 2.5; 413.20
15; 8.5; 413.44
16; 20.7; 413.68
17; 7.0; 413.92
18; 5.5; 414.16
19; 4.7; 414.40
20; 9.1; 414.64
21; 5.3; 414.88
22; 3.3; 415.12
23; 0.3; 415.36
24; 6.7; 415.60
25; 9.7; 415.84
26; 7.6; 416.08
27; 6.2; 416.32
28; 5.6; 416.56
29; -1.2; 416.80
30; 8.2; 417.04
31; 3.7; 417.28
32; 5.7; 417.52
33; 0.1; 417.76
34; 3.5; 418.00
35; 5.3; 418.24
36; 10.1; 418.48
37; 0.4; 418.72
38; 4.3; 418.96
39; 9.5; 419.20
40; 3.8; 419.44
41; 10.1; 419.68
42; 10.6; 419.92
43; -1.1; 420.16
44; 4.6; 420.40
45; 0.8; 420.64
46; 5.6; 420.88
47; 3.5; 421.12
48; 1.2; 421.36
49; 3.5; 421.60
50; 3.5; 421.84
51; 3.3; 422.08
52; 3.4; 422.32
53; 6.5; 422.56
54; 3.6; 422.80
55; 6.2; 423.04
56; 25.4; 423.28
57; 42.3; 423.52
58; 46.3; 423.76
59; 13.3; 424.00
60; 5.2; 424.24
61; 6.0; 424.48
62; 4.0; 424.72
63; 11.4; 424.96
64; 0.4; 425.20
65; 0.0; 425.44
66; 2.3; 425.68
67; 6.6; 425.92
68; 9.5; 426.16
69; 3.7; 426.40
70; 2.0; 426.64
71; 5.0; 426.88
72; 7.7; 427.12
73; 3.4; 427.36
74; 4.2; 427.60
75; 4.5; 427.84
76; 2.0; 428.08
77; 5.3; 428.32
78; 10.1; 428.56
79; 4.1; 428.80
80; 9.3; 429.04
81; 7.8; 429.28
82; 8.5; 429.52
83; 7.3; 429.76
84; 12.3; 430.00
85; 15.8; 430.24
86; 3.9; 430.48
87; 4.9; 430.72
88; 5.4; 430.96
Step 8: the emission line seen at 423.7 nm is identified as [O II]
